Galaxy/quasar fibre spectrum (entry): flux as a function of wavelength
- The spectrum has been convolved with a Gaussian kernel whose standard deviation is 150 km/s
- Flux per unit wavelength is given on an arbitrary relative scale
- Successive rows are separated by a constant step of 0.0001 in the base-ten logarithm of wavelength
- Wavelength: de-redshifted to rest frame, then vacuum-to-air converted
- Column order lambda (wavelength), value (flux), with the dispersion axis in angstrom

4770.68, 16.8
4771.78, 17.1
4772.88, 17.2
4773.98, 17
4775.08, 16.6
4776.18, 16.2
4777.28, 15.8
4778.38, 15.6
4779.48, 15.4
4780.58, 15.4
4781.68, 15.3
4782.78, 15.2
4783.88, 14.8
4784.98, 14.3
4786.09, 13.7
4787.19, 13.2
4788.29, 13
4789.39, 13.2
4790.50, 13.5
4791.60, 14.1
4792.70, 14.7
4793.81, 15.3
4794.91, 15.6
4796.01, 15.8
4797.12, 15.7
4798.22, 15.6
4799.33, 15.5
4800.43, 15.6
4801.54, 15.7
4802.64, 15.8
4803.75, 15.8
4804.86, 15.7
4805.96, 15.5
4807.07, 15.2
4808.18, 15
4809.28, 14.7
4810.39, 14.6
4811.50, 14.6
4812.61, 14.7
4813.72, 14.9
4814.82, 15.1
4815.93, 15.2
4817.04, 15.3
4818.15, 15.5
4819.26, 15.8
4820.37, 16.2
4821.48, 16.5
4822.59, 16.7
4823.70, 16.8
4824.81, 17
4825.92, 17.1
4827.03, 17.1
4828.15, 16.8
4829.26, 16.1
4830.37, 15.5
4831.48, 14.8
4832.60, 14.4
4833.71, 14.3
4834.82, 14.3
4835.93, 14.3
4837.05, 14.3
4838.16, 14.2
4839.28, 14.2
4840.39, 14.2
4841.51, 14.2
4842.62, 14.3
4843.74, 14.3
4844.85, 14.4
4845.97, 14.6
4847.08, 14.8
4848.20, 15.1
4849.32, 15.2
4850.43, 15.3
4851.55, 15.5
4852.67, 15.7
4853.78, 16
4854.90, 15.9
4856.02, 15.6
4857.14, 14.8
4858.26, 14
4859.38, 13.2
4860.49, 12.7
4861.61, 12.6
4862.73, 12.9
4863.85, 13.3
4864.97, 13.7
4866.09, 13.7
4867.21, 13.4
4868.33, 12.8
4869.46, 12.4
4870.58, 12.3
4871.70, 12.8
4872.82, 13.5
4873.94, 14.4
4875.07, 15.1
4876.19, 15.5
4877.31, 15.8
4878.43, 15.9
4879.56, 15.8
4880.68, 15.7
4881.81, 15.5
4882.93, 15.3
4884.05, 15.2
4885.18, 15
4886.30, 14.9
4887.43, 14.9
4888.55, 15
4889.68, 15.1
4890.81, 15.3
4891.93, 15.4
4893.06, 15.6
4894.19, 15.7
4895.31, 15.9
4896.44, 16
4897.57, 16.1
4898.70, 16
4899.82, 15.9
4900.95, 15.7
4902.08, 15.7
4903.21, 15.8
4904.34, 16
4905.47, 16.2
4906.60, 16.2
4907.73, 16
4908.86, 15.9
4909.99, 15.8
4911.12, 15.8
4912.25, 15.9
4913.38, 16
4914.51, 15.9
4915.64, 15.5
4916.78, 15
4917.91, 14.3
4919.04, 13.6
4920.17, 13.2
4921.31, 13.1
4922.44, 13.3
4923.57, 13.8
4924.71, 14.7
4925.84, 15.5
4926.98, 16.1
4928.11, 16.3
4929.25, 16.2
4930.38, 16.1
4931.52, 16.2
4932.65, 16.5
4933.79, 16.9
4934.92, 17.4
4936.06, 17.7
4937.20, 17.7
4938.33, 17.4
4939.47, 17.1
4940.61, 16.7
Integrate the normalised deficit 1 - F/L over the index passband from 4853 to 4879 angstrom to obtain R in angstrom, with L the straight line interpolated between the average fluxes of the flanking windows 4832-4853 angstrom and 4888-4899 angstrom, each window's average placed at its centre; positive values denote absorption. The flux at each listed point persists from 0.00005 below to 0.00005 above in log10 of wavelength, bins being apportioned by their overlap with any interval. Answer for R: 1.77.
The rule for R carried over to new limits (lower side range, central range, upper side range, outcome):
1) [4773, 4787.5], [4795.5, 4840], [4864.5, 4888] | -1.3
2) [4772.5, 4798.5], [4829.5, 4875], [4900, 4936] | 3.2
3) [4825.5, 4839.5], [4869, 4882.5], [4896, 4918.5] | 0.8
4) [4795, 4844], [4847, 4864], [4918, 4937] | 0.9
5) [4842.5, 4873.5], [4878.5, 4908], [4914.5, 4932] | -2.2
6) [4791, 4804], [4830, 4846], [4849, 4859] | 1.0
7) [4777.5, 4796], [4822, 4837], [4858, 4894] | -1.3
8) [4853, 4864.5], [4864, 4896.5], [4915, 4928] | -1.1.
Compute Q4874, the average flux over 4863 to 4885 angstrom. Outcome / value 14.3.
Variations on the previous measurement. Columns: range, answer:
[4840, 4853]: 14.8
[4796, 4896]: 15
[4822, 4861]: 15.1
